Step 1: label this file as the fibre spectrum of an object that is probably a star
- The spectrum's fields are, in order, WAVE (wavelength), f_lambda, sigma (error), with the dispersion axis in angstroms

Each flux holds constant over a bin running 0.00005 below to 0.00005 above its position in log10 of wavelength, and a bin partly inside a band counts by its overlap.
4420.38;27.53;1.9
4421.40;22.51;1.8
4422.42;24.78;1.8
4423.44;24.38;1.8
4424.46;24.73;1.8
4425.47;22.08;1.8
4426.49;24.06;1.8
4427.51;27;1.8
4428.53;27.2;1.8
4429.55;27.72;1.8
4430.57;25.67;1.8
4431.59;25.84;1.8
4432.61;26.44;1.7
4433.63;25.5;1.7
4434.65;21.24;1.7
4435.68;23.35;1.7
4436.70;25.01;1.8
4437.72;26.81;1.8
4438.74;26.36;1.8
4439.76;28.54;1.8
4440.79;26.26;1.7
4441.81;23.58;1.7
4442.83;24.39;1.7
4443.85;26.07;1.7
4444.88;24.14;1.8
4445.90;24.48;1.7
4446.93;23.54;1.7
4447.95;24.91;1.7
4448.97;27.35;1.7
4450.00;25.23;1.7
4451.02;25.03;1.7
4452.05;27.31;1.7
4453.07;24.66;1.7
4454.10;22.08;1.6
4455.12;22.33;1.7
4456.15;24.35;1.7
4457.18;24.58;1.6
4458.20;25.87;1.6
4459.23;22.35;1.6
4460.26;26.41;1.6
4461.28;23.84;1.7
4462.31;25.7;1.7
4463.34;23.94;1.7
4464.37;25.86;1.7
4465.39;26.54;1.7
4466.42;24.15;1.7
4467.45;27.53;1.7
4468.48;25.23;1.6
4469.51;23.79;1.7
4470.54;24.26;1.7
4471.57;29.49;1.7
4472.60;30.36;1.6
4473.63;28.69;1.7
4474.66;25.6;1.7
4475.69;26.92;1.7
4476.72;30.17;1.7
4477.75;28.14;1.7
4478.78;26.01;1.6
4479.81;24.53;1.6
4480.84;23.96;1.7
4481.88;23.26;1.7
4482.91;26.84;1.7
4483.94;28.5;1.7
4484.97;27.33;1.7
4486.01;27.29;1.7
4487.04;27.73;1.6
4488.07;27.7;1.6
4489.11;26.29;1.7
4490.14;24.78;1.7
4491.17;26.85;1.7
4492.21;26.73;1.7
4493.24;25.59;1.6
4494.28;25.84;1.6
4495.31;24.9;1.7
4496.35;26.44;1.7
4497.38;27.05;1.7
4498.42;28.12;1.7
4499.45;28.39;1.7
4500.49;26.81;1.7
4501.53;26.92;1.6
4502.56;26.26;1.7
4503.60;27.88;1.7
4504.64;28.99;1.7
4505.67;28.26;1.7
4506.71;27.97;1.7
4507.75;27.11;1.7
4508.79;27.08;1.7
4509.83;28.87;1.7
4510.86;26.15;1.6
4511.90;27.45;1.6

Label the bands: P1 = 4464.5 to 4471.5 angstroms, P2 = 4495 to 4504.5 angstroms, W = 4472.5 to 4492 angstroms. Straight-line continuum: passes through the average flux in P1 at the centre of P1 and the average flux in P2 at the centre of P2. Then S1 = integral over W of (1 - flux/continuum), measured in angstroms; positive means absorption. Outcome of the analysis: -0.43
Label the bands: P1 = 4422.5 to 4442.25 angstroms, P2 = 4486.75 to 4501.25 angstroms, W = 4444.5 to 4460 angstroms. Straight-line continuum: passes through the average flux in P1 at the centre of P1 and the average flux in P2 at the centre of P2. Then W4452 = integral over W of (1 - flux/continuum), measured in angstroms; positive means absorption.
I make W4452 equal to 0.7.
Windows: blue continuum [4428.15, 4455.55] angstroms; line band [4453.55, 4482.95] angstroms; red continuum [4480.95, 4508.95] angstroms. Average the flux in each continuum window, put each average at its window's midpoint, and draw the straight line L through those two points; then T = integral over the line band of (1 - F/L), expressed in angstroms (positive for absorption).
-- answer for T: 0.5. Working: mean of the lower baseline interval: 25.2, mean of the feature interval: 25.6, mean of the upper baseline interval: 26.9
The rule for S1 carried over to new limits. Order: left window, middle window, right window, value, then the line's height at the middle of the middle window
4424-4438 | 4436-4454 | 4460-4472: -0.1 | 25.3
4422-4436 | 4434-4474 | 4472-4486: 1.1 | 26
